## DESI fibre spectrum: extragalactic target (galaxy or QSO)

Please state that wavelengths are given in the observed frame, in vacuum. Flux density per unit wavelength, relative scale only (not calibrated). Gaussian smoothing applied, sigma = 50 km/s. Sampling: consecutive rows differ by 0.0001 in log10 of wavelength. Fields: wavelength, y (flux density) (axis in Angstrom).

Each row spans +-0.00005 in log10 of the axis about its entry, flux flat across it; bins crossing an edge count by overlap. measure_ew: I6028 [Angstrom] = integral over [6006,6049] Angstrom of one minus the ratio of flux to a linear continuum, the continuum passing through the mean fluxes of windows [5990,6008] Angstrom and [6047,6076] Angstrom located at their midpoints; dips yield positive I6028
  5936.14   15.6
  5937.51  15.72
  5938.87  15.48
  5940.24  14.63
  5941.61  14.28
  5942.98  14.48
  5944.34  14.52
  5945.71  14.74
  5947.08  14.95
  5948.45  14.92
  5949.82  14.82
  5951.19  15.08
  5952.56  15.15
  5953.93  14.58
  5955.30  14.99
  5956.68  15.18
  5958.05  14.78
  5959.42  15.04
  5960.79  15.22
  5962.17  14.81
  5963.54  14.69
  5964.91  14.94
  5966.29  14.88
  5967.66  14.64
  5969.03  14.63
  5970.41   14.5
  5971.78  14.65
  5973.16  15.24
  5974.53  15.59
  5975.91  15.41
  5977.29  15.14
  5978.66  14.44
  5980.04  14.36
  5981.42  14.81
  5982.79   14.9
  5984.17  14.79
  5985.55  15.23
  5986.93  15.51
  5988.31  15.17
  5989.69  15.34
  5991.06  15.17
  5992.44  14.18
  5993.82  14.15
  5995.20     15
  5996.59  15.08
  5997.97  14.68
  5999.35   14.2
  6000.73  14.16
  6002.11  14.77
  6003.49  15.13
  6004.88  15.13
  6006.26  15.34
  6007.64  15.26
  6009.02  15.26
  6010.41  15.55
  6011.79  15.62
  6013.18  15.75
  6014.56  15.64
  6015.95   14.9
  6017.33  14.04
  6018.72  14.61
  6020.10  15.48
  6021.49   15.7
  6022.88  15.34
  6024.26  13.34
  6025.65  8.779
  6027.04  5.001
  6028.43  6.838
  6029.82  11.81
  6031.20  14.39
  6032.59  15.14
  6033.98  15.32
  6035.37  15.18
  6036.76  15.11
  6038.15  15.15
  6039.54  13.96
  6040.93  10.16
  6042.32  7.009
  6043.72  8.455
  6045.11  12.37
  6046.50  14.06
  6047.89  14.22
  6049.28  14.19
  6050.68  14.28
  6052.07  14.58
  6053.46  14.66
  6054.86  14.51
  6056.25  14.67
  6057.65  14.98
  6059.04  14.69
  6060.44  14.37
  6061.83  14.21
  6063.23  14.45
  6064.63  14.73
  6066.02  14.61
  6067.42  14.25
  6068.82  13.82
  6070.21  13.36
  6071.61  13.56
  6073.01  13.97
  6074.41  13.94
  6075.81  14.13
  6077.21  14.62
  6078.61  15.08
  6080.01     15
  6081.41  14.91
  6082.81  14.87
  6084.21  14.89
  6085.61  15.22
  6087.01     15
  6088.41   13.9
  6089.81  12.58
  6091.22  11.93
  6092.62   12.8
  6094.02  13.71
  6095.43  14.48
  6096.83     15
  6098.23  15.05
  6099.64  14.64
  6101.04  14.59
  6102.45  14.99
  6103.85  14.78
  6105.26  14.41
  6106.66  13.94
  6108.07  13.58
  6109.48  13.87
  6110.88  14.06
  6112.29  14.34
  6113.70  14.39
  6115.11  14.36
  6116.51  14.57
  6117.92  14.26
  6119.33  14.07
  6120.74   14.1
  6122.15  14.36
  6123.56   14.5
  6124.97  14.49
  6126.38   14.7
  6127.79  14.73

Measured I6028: 3.6 Angstrom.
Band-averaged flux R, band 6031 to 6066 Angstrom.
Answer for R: 13.8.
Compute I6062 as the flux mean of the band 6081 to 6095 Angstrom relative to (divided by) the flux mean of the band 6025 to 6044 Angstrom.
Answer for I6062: 1.2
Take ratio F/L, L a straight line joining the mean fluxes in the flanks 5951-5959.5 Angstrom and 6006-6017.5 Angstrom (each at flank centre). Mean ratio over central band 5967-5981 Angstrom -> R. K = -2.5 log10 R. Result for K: 0.02 mag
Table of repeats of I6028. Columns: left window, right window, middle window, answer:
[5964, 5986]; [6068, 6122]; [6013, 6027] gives 0.74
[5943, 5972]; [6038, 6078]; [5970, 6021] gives -2.13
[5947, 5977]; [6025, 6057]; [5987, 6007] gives -1.35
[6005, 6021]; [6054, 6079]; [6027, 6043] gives 2.66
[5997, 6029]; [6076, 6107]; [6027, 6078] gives 2.51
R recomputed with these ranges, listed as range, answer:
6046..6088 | 14.5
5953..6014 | 15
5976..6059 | 14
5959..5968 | 14.9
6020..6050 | 12.5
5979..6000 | 14.8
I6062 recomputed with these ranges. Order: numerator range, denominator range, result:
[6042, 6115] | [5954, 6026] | 0.95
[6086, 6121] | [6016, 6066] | 1.06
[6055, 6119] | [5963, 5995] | 0.96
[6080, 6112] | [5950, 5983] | 0.96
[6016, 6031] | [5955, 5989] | 0.82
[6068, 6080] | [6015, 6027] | 1.04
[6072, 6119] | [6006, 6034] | 1.04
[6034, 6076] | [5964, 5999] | 0.92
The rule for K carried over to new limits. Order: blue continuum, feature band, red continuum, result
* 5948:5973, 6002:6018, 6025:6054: -0.144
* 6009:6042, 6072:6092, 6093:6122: -0.013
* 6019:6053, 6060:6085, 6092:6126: -0.065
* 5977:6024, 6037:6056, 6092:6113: 0.132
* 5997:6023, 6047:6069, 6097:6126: 0.021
